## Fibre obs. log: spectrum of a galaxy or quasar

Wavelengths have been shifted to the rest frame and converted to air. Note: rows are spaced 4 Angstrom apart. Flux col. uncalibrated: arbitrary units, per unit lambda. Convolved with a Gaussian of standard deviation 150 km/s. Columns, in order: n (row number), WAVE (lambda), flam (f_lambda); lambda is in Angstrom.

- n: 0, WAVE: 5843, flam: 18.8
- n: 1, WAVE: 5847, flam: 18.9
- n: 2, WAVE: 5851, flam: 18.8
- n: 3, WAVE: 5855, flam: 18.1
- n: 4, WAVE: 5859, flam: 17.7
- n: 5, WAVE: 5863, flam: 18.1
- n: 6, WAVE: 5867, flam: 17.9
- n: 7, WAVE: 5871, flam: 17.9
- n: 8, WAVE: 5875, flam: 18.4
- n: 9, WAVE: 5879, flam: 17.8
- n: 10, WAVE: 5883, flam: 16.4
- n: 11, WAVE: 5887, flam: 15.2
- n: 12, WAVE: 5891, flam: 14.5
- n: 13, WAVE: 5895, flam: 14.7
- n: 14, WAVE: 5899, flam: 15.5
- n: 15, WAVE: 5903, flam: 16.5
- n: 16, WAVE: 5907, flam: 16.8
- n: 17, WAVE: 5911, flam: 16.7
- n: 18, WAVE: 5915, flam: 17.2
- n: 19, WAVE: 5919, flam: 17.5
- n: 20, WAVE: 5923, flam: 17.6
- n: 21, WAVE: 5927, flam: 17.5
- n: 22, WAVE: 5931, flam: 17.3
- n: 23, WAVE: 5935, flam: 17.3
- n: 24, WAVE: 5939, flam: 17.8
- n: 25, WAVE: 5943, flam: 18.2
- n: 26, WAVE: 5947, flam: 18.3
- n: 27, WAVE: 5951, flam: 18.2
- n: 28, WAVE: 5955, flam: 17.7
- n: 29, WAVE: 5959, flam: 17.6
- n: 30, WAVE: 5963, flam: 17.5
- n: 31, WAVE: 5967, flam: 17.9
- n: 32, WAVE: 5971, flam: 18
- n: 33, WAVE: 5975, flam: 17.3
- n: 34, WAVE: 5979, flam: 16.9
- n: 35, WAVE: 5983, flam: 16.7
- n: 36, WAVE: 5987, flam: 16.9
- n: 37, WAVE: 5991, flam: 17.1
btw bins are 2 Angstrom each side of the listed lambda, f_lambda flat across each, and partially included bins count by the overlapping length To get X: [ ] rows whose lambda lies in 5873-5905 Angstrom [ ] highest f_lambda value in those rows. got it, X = 18.4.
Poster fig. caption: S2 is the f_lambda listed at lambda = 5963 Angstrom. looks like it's 17.5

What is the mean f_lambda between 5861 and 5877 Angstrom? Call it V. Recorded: 18.1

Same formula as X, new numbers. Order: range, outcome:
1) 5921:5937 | 17.6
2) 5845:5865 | 18.9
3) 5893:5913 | 16.8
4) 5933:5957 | 18.3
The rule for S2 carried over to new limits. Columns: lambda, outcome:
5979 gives 16.9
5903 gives 16.5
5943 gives 18.2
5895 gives 14.7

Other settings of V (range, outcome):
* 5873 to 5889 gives 16.9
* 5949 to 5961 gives 17.8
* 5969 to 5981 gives 17.4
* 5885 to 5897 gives 14.8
